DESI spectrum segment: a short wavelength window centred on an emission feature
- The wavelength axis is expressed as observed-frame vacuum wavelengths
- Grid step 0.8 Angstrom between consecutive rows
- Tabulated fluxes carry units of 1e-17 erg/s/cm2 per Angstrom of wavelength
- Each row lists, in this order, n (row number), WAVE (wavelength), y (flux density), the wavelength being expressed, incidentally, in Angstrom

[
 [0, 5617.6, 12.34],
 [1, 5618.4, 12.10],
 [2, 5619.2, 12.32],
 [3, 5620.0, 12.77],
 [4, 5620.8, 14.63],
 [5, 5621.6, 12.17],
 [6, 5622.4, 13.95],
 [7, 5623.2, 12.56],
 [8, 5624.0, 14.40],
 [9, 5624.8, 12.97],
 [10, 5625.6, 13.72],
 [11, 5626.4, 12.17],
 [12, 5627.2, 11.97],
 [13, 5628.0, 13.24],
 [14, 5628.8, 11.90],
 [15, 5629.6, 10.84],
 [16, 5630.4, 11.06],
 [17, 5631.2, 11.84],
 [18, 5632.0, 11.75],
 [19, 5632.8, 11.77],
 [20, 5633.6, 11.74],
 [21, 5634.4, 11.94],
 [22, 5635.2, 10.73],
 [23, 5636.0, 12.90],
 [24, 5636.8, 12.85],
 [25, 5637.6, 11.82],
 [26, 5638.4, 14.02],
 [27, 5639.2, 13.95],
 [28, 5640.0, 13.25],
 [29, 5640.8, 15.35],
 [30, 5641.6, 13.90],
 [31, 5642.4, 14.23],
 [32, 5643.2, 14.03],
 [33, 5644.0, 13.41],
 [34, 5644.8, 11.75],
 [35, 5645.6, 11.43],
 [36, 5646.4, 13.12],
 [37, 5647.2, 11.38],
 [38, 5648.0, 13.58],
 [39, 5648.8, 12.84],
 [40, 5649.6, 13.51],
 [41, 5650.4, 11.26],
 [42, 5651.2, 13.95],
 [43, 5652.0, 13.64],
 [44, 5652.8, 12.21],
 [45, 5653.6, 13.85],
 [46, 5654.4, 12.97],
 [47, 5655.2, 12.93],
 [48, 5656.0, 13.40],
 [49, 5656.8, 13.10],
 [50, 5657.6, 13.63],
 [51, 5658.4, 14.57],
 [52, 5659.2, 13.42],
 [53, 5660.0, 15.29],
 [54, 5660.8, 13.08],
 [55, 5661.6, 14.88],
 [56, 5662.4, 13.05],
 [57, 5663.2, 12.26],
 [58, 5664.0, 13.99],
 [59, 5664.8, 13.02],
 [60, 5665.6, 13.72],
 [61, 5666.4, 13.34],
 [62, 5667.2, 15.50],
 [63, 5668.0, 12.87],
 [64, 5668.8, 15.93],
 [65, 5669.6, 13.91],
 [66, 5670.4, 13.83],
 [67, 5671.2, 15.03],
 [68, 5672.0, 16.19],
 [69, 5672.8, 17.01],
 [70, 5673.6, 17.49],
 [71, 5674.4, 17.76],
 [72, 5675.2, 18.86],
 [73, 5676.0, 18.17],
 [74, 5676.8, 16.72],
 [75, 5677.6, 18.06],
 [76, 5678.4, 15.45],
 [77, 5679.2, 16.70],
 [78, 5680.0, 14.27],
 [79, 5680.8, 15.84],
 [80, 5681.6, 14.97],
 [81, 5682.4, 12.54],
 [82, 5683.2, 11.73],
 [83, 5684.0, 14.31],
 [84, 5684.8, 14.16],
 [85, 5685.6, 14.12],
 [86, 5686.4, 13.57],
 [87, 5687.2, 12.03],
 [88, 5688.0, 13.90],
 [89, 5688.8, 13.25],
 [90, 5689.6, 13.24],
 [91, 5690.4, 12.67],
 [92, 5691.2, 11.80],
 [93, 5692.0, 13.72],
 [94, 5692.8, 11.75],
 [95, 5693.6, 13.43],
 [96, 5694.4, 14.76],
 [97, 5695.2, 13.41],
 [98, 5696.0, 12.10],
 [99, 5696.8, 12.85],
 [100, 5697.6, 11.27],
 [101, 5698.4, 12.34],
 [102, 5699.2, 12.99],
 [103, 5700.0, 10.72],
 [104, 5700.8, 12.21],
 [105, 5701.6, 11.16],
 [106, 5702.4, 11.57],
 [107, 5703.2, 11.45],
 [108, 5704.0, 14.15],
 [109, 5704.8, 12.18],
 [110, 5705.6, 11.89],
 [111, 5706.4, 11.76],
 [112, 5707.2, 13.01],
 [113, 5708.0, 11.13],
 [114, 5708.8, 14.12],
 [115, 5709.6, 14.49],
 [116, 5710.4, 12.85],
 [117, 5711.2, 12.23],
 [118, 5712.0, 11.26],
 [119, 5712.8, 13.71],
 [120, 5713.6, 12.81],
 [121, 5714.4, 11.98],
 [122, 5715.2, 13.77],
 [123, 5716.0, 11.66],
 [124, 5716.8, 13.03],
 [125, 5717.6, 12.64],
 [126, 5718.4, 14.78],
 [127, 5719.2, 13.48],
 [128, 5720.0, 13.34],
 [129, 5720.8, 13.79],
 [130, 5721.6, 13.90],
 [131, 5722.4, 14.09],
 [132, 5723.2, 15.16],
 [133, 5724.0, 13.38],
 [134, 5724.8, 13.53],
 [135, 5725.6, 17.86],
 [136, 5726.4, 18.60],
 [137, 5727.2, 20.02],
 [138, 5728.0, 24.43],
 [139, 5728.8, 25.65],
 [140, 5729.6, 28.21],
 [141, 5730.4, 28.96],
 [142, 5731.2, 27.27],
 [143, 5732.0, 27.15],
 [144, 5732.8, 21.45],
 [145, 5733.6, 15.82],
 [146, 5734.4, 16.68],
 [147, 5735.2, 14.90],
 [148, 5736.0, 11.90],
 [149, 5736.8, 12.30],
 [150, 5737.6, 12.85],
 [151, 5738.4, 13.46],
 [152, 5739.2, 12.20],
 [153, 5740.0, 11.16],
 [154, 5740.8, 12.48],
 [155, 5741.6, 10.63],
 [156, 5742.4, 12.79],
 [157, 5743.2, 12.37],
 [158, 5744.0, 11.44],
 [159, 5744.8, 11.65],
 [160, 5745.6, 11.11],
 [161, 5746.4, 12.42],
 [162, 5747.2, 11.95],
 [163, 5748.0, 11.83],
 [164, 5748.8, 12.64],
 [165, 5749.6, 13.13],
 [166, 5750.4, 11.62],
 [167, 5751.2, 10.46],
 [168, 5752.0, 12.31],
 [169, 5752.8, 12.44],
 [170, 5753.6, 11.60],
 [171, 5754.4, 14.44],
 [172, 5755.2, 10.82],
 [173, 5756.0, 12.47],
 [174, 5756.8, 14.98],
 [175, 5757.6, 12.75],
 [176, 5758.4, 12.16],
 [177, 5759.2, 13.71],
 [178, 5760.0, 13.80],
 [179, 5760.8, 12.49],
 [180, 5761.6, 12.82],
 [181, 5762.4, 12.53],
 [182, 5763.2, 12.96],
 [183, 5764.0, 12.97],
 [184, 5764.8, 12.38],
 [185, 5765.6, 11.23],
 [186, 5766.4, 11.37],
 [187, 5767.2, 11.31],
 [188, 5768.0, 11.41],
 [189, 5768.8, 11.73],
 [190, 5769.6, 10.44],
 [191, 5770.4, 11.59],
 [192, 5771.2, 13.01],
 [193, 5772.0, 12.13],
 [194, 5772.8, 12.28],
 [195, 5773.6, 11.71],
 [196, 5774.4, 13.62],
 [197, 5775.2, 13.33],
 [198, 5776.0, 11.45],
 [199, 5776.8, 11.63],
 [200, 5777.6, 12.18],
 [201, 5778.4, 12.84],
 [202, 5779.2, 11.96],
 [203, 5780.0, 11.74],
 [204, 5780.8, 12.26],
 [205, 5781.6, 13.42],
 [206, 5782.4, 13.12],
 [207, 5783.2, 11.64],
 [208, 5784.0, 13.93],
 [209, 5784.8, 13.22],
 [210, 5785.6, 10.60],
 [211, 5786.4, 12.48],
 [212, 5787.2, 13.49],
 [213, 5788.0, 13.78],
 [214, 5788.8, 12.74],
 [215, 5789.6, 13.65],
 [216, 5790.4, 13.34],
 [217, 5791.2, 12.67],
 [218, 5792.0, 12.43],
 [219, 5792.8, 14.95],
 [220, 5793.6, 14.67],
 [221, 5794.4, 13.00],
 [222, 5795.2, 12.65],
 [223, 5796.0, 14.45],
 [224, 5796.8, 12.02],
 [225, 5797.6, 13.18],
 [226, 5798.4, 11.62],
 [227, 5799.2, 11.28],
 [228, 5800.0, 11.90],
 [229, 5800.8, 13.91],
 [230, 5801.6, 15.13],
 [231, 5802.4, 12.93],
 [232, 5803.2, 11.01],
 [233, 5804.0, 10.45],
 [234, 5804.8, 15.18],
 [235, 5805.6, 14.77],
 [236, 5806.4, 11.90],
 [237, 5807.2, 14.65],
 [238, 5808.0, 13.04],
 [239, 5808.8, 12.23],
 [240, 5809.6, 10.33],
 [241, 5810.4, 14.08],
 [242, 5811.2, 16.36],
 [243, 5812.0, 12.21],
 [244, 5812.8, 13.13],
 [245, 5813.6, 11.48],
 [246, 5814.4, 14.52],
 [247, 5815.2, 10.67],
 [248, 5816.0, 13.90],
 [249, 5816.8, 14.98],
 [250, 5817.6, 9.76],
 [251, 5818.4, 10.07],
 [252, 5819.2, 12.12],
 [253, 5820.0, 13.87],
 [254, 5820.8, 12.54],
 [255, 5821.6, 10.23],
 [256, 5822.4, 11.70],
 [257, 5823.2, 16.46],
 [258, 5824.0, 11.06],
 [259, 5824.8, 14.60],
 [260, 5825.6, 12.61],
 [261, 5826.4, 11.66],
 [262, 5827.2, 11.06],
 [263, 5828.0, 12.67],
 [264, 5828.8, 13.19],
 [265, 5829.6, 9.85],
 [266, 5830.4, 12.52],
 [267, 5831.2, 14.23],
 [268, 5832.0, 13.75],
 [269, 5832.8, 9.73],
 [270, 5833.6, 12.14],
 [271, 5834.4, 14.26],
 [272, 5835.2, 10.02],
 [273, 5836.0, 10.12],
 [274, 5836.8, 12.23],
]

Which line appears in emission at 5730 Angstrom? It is [O III]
